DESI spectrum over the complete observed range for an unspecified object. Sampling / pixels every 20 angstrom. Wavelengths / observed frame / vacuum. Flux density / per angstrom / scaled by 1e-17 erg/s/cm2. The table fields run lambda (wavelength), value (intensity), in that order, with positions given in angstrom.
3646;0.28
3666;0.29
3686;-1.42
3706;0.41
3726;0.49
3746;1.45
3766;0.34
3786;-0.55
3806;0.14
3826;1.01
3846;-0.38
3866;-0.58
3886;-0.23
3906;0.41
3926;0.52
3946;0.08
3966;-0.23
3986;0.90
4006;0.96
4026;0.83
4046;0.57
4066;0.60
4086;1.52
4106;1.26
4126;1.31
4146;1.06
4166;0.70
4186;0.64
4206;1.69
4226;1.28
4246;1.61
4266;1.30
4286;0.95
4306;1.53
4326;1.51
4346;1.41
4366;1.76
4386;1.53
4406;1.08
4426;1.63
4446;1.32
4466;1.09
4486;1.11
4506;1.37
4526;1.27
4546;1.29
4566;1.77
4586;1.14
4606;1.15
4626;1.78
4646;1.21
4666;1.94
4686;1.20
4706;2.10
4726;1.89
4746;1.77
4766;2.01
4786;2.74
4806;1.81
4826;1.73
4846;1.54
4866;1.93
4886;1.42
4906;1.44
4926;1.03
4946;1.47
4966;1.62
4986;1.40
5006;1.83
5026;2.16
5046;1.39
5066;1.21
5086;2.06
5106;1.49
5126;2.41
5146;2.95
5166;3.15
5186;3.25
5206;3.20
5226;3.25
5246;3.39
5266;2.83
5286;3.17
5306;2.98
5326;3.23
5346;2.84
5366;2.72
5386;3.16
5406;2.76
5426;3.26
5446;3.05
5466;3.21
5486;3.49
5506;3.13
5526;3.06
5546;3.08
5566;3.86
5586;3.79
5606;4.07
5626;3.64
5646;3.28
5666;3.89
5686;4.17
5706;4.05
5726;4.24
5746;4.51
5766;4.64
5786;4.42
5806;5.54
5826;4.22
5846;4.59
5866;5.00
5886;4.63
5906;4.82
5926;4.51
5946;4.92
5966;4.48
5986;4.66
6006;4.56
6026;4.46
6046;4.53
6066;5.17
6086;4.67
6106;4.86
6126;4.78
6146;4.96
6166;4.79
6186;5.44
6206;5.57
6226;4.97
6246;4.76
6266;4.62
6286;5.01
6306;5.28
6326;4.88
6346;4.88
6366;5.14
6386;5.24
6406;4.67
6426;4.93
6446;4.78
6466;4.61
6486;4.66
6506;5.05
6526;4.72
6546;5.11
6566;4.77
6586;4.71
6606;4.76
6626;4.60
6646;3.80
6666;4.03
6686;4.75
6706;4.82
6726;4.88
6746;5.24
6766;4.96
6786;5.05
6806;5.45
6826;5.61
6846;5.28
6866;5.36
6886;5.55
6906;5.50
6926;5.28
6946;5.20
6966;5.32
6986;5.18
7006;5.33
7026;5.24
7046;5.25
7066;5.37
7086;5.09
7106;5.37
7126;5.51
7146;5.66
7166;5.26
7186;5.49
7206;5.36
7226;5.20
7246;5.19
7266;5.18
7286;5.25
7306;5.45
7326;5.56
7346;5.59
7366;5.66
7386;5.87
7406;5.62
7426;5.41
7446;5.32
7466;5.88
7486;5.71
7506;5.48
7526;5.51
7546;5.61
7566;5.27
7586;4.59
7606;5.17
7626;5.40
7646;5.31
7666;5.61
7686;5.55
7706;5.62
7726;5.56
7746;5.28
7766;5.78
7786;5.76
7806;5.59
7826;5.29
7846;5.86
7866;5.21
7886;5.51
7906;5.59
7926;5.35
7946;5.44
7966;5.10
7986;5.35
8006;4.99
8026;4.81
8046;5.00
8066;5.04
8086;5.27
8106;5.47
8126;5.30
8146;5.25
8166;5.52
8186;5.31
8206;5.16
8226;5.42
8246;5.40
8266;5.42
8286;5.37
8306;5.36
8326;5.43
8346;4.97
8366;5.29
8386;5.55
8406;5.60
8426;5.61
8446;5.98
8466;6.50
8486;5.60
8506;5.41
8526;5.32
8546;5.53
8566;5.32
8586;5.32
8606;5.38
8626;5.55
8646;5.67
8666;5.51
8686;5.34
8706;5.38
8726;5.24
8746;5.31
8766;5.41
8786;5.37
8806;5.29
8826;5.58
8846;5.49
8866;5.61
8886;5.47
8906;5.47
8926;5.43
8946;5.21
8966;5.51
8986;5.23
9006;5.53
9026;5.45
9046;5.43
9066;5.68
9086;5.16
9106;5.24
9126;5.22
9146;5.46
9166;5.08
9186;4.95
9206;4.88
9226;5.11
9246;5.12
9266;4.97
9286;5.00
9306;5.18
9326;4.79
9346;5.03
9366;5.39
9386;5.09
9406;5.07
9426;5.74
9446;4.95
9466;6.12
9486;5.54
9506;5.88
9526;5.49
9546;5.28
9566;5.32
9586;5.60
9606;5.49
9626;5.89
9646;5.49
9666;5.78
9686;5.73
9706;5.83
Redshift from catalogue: 0.29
